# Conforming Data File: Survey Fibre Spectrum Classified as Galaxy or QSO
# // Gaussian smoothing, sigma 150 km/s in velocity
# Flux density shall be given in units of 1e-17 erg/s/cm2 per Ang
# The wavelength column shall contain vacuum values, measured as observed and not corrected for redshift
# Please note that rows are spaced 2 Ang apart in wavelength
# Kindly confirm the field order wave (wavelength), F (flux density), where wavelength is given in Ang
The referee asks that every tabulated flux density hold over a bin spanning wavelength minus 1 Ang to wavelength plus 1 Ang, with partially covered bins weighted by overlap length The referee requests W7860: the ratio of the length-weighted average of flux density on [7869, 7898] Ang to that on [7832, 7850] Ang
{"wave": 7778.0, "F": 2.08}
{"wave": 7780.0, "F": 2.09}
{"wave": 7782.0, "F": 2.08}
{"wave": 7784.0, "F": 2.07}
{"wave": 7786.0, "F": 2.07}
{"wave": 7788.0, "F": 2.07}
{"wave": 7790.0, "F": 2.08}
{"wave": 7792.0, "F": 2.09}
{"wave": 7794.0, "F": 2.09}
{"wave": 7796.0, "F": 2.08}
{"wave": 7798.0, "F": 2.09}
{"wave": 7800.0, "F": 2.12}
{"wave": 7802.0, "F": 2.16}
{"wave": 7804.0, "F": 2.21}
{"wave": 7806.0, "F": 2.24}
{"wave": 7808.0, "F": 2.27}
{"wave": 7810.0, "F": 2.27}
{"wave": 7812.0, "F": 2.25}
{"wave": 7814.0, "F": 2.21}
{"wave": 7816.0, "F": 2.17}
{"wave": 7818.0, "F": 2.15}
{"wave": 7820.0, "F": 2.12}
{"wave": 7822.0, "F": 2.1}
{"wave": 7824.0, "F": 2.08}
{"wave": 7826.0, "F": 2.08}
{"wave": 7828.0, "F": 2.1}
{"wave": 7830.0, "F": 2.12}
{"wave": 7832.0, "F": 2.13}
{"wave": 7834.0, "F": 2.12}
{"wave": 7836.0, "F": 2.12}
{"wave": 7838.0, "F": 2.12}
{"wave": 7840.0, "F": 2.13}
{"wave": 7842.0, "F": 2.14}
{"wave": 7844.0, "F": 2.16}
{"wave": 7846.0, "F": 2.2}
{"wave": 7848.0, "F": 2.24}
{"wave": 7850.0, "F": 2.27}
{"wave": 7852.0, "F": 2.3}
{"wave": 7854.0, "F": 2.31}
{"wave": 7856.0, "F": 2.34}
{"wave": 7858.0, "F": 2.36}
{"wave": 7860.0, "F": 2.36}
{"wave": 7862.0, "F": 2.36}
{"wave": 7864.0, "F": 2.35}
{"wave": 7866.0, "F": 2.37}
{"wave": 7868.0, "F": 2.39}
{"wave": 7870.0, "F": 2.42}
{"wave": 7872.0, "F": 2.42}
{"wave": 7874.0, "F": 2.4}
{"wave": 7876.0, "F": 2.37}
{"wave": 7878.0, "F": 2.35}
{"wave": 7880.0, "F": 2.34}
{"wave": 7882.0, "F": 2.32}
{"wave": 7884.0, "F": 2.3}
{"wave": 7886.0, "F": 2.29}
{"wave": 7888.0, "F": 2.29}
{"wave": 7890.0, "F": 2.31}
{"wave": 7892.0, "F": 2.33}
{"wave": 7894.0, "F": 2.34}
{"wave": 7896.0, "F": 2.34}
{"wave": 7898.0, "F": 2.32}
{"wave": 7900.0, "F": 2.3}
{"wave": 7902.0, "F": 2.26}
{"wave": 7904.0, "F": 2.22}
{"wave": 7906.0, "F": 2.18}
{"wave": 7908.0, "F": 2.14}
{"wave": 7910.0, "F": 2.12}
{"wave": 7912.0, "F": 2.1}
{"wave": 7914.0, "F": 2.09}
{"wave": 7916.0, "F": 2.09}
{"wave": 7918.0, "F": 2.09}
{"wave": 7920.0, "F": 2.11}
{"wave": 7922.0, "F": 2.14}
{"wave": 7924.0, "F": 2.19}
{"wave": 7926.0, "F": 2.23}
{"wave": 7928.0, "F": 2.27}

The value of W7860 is 1.1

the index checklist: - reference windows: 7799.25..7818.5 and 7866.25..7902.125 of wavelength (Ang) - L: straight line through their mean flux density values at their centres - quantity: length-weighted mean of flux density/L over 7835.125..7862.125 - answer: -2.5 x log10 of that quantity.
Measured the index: 0.02 mag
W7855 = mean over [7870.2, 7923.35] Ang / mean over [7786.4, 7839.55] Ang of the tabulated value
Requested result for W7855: 1.1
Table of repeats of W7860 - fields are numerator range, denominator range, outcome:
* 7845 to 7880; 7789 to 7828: 1.09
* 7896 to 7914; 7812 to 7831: 1.03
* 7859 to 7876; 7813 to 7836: 1.12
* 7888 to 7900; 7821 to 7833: 1.11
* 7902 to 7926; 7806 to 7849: 0.99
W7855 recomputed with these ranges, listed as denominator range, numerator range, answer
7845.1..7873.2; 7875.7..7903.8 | 0.99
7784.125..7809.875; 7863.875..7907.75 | 1.09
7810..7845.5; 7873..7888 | 1.09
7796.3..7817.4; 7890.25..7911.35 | 1.03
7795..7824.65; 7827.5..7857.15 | 1.01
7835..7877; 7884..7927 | 0.97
